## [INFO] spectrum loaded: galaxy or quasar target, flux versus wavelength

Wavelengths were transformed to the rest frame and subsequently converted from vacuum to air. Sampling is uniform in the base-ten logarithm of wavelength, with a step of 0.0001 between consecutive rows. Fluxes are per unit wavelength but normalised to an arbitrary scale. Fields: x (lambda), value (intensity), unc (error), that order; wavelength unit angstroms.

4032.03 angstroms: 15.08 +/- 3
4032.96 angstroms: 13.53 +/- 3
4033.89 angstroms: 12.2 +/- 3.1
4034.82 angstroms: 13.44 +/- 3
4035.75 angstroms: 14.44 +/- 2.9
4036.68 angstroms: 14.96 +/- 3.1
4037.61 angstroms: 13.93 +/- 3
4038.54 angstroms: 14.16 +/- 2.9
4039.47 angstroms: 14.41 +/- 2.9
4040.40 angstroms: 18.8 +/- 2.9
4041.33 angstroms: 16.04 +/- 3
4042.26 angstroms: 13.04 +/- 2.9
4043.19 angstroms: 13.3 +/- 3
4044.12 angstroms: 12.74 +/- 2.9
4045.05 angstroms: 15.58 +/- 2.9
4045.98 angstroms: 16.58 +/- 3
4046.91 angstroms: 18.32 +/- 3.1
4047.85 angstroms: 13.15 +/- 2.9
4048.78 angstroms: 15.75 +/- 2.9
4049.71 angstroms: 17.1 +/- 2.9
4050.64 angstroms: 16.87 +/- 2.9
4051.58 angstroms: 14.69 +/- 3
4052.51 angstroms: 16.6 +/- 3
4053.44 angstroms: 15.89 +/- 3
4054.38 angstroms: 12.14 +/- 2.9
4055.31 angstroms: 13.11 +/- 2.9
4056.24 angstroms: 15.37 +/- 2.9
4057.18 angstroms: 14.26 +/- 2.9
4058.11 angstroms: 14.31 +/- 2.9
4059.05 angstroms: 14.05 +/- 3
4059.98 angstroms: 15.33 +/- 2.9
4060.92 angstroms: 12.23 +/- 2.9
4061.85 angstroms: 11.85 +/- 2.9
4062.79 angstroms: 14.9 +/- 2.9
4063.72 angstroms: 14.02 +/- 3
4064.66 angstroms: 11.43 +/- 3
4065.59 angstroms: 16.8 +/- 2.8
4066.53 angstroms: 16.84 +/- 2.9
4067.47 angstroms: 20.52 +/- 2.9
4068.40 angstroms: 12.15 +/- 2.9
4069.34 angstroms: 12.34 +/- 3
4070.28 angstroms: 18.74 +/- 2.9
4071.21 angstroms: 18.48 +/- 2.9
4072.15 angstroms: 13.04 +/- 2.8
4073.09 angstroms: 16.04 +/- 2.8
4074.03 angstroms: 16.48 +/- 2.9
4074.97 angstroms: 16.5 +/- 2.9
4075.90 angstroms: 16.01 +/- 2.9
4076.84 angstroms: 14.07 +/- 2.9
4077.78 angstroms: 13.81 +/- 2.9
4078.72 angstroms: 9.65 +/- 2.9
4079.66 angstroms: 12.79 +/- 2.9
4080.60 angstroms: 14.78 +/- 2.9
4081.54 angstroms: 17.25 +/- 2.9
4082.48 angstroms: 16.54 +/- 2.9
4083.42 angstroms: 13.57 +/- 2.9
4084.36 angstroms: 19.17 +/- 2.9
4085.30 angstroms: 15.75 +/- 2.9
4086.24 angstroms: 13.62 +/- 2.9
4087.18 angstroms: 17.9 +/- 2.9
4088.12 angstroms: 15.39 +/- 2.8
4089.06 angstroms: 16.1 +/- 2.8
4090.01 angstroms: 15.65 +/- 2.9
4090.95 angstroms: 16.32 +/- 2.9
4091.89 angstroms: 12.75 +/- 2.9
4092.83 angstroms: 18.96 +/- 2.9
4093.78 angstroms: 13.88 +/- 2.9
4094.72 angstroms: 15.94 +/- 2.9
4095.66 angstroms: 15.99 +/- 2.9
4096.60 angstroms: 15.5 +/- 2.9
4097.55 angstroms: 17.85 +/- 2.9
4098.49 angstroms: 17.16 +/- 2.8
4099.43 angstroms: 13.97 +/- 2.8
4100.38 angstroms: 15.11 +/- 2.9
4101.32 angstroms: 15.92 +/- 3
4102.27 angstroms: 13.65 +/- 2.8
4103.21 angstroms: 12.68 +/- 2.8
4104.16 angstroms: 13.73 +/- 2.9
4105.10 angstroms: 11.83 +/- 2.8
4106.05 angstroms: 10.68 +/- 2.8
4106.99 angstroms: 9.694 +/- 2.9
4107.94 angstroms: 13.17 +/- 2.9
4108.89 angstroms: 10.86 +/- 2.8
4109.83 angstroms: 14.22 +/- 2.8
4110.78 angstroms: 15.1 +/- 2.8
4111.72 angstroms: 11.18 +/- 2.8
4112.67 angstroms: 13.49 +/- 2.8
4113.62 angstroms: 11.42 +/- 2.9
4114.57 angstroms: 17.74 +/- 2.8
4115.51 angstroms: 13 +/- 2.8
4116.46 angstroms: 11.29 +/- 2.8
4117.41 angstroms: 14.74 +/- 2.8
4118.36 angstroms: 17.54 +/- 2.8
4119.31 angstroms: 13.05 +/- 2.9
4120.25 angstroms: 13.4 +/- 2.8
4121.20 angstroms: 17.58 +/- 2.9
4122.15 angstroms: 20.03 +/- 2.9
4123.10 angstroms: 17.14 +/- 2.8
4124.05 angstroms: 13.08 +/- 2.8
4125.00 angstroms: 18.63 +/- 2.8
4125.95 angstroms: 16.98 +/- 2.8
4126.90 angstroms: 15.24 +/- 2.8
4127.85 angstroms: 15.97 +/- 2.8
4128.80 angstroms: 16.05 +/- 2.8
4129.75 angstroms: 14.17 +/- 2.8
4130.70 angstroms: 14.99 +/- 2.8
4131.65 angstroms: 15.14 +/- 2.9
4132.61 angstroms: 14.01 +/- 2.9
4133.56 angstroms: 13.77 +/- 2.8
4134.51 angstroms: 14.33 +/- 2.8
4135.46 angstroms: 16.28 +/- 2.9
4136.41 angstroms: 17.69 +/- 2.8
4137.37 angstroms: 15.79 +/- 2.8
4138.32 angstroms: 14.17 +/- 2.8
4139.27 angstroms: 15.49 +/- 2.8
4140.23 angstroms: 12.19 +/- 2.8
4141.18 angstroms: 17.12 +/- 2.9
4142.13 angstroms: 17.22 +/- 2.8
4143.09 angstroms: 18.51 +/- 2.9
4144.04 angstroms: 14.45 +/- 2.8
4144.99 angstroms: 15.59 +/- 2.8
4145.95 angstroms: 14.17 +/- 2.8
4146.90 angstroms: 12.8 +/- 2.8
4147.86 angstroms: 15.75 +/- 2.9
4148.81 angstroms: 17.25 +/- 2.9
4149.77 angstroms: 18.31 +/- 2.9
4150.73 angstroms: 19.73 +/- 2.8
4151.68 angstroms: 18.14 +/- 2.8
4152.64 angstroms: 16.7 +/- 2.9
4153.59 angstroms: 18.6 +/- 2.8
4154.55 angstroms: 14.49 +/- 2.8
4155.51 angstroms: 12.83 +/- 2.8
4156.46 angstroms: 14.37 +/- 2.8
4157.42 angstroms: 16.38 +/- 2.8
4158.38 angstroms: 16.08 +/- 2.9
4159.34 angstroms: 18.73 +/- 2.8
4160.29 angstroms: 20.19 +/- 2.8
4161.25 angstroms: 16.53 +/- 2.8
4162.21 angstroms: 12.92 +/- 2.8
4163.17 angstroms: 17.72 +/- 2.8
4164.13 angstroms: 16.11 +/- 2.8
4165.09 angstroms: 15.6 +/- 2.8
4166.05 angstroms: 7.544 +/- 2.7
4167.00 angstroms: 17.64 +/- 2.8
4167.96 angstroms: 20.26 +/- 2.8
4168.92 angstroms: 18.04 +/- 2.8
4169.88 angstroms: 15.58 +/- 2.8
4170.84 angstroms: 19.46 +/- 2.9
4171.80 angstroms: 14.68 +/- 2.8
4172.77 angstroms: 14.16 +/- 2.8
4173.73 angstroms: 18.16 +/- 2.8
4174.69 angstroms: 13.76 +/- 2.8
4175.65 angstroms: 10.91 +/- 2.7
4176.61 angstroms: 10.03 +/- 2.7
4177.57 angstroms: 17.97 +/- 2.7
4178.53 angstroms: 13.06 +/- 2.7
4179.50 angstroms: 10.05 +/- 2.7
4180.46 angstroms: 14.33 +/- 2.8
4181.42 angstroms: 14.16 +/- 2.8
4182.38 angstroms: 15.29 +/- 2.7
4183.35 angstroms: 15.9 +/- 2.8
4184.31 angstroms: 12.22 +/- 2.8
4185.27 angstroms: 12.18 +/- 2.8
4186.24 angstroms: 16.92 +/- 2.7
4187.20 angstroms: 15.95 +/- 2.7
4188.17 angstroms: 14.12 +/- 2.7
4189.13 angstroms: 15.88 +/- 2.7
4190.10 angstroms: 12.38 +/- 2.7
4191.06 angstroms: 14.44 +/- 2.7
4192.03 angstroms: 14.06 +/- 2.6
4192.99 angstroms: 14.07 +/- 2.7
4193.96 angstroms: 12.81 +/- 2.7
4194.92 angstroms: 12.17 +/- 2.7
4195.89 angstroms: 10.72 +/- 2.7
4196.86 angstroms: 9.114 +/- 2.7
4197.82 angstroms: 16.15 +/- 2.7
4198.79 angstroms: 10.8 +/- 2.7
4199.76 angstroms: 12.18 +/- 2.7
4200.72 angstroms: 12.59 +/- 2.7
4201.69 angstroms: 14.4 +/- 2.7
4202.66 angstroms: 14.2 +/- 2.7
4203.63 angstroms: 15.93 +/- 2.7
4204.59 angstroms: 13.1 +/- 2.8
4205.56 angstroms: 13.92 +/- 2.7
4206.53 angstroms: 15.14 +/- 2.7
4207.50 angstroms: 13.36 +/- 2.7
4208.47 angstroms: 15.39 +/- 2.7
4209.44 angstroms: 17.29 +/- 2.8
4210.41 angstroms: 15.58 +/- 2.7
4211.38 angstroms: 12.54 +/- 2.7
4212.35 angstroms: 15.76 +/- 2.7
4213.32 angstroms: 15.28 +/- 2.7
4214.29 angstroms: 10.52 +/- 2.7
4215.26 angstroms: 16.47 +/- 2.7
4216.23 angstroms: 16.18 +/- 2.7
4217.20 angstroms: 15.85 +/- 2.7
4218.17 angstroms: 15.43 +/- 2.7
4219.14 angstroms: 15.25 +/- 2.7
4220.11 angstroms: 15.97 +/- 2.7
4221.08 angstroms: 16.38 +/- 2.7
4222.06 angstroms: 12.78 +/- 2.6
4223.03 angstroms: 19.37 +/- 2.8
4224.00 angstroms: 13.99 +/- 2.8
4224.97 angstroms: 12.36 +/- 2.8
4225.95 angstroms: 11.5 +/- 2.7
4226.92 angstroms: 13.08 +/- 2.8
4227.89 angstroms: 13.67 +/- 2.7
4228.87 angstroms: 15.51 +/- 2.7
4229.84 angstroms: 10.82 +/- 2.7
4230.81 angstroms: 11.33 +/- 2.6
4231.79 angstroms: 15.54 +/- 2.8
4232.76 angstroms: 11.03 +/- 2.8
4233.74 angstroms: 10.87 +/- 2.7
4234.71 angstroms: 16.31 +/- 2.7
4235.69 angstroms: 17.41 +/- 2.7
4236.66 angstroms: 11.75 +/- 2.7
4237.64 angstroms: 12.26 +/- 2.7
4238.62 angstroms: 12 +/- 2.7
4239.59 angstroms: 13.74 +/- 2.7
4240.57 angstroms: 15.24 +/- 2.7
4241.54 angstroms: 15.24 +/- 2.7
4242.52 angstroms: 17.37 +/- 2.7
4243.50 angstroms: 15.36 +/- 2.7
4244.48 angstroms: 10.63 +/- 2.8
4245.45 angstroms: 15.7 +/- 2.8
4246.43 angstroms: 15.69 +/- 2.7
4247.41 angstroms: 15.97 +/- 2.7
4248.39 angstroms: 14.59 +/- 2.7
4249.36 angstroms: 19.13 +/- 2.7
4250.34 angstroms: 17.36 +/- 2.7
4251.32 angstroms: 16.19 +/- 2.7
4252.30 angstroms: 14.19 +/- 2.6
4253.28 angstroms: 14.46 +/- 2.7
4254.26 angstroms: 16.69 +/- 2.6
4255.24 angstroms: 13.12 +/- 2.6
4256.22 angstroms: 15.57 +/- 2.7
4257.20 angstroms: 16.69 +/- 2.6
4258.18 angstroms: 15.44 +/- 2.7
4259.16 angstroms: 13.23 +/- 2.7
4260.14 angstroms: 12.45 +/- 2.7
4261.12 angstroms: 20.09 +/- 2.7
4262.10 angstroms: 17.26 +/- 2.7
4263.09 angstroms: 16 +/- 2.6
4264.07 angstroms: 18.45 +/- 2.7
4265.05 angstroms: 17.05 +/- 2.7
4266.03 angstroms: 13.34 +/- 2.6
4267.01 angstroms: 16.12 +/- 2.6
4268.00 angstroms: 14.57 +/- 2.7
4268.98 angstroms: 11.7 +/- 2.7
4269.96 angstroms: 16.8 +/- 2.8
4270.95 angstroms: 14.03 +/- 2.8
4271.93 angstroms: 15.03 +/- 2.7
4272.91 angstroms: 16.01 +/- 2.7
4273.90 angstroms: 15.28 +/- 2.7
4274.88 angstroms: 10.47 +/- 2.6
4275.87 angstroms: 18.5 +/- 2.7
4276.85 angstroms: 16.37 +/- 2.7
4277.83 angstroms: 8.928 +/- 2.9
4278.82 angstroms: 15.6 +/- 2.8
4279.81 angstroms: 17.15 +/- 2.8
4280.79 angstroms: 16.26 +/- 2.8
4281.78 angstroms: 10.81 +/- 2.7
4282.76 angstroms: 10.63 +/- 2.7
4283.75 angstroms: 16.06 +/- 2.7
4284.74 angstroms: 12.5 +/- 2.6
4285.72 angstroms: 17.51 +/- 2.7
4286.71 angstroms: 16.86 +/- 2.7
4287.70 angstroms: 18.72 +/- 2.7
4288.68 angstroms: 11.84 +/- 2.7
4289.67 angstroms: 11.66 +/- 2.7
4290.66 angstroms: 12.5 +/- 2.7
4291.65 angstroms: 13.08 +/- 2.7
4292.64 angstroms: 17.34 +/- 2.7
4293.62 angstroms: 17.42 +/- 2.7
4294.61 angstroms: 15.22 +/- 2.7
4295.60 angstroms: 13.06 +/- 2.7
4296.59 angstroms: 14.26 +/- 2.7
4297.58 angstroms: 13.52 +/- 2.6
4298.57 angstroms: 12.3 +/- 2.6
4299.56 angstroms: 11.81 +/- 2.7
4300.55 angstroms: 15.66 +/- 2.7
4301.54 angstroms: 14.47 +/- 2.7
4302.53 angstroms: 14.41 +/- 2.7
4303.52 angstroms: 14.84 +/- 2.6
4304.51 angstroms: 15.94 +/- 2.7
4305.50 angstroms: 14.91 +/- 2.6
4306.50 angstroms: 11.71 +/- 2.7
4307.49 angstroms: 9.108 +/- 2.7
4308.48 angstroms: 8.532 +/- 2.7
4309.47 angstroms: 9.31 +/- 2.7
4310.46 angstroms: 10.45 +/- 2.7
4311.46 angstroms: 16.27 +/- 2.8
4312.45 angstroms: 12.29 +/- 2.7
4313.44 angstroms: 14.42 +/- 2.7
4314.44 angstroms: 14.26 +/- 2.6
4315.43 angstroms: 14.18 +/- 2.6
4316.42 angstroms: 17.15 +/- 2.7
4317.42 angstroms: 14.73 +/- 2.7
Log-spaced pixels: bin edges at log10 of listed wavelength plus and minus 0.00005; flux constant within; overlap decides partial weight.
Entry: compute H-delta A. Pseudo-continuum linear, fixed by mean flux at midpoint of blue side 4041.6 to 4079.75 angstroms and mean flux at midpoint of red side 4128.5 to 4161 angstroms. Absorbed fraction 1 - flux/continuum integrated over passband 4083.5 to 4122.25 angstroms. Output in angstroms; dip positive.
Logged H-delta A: 1.8 angstroms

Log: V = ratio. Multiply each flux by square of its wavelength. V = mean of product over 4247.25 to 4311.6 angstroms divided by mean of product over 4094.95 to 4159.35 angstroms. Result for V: 1.03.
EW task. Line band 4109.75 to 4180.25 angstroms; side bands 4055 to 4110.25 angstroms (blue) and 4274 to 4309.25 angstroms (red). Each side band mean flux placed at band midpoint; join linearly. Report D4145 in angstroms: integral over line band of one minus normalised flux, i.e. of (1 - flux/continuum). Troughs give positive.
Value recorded -4.4 angstroms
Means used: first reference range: 14.8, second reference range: 14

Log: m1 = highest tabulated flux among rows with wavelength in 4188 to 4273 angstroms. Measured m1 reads 20.09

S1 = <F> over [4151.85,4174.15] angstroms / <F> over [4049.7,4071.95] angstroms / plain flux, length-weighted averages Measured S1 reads 1.09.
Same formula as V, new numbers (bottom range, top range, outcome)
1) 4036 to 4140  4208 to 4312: 1.05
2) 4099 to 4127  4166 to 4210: 1.04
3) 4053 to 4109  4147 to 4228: 1.06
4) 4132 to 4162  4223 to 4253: 0.93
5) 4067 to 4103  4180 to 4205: 0.93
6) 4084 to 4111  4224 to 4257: 1.04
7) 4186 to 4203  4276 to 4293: 1.12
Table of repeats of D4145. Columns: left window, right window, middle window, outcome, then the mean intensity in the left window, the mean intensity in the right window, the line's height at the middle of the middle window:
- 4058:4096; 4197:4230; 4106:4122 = 1.4 angstroms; 15.2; 14.4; 15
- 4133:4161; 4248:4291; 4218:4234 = 1.7 angstroms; 16.1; 15.1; 15.4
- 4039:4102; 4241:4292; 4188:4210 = 2.1 angstroms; 15.2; 15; 15.1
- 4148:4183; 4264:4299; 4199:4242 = 2.9 angstroms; 15.7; 14.6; 15.2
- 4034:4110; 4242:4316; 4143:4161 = -2.1 angstroms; 14.8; 14.6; 14.7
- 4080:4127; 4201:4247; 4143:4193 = -2.6 angstroms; 14.9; 14.3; 14.6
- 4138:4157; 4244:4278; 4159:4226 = 4.6 angstroms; 15.9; 15.3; 15.7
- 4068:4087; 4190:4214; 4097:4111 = 1.1 angstroms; 15.1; 13.7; 14.8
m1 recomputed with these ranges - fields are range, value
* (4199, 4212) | 17.29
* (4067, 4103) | 20.52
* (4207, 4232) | 19.37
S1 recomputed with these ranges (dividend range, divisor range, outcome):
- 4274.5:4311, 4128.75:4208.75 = 0.92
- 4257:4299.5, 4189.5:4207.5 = 1.12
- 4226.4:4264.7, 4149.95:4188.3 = 0.96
